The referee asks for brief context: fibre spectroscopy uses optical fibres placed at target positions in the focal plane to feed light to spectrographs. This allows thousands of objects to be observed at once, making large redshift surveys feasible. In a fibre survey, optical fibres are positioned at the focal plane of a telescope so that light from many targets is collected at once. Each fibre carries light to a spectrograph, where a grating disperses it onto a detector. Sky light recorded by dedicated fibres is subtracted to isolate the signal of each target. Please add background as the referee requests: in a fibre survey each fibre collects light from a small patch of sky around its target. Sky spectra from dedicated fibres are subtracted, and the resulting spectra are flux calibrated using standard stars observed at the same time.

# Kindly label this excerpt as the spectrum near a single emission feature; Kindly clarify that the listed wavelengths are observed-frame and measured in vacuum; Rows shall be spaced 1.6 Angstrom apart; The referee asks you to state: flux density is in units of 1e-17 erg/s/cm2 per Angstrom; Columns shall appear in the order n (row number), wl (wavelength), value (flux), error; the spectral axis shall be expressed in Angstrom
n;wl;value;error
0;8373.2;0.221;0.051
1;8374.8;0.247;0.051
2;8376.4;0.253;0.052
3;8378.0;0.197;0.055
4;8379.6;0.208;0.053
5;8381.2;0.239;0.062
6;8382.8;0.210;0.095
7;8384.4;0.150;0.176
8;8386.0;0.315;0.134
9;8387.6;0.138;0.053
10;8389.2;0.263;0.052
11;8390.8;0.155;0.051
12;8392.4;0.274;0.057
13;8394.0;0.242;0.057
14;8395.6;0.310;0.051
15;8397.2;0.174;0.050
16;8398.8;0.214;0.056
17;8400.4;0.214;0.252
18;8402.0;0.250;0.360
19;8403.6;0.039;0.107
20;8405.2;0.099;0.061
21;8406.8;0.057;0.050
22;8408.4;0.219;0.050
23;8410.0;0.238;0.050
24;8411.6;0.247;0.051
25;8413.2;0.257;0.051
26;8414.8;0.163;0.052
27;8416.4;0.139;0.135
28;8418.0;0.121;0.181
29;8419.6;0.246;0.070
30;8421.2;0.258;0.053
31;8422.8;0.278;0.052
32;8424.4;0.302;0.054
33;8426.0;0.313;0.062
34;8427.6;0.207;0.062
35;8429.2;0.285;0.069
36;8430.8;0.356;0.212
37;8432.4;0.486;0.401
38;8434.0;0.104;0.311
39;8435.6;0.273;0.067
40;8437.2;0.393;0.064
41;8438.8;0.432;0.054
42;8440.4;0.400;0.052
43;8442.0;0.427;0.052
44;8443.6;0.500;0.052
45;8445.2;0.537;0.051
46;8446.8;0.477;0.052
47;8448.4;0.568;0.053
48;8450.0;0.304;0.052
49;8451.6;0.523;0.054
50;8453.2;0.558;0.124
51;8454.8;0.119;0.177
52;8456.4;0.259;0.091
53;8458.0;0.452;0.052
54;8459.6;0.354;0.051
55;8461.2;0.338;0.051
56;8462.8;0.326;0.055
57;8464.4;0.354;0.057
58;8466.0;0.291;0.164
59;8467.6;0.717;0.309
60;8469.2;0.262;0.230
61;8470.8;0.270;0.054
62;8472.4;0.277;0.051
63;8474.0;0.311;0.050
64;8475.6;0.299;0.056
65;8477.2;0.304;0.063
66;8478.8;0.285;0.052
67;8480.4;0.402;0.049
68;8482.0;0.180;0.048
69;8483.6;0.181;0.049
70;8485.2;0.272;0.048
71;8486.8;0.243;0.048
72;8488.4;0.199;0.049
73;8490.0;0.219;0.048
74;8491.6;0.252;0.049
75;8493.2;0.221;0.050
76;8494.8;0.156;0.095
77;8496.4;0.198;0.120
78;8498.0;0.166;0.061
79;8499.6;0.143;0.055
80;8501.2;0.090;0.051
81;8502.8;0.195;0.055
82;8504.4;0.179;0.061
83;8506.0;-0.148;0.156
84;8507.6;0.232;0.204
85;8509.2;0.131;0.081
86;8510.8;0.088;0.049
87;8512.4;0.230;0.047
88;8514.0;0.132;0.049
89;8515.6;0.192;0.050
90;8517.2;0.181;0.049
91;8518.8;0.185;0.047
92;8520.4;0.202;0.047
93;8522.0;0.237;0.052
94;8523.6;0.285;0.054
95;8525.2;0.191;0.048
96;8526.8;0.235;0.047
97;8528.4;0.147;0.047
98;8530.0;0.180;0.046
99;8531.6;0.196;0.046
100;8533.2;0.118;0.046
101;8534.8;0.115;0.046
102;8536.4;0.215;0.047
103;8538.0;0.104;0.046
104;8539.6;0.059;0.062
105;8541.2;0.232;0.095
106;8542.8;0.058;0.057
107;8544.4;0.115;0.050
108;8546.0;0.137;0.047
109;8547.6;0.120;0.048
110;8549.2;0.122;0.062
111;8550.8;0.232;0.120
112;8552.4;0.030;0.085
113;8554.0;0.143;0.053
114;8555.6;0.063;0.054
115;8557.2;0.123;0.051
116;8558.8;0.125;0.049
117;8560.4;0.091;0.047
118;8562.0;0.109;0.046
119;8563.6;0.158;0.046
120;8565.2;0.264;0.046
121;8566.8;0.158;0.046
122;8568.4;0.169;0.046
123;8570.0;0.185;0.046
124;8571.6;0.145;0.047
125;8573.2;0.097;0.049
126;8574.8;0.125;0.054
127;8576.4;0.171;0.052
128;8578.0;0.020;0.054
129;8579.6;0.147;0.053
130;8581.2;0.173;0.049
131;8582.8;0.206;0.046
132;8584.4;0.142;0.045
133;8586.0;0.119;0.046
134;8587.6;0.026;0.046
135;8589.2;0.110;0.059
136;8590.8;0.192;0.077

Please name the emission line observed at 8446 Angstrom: C III]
